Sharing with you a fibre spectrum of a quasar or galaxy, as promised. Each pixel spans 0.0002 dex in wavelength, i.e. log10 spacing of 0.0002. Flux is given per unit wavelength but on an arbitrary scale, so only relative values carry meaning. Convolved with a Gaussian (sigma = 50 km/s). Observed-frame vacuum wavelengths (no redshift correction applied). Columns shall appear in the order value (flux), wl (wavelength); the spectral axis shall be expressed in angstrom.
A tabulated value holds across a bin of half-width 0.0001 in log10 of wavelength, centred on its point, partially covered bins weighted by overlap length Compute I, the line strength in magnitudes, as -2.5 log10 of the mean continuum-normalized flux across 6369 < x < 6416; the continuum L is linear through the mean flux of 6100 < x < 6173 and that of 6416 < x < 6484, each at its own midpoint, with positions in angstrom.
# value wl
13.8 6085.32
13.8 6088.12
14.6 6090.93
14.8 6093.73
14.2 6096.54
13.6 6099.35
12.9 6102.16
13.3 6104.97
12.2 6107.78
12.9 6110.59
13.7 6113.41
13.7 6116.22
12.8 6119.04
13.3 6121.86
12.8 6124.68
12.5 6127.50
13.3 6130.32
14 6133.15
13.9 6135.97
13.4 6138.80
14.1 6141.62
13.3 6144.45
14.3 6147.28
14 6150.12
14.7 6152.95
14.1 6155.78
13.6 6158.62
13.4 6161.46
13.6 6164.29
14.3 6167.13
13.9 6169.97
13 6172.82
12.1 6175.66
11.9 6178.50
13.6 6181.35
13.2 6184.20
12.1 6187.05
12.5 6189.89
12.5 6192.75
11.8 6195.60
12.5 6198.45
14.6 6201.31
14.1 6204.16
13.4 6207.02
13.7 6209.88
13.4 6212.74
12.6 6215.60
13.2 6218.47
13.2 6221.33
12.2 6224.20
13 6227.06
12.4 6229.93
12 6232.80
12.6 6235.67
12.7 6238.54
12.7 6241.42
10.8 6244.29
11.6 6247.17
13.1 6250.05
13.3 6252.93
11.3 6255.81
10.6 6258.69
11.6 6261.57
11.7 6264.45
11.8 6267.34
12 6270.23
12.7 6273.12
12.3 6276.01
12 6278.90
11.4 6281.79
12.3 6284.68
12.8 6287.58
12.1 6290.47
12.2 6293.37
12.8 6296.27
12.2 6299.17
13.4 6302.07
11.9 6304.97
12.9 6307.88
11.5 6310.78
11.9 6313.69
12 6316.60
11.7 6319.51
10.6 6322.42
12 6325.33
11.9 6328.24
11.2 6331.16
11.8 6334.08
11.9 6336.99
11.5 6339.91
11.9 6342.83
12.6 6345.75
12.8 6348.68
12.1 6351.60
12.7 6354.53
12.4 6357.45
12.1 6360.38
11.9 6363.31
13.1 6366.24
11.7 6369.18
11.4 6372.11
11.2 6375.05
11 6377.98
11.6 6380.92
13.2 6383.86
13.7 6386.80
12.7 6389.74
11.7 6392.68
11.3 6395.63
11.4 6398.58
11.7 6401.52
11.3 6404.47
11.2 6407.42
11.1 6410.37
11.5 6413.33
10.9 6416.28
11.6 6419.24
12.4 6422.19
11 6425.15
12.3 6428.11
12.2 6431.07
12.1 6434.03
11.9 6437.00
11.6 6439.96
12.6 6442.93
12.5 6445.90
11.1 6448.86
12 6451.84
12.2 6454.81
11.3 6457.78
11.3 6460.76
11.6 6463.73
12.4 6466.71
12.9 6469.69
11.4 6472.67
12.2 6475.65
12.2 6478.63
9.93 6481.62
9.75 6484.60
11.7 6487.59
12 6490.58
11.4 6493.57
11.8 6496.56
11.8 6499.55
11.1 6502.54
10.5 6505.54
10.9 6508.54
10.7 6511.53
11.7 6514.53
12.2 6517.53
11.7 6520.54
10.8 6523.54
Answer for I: 0.04 mag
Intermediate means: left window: 13.5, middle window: 11.7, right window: 11.8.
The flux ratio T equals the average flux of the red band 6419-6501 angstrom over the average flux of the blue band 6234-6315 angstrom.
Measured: 0.97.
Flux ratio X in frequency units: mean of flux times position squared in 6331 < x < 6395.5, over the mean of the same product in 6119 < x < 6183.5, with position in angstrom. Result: 0.96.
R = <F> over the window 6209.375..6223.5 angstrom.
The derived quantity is 13.1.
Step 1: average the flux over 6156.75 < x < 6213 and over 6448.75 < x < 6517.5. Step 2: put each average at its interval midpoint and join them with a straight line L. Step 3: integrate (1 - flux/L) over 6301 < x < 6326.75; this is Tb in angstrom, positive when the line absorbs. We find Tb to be 1.0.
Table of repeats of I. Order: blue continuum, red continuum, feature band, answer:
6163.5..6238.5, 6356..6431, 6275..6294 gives 0.03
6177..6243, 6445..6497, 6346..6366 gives -0.02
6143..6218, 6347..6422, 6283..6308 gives 0.00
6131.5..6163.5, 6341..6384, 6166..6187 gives 0.05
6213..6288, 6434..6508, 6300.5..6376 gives 0.00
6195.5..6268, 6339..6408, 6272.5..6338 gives 0.02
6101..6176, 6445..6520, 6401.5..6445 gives 0.02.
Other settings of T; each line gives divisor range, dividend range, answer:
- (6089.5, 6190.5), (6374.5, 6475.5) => 0.88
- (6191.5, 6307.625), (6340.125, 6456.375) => 0.96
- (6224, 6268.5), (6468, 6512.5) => 0.94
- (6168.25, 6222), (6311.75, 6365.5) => 0.92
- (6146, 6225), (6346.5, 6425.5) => 0.90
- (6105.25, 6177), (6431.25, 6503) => 0.87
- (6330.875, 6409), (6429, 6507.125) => 0.97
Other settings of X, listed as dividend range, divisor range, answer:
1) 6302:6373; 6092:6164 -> 0.95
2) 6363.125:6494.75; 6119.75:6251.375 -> 0.97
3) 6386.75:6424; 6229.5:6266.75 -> 1.02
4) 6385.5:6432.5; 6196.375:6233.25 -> 0.95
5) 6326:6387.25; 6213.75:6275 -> 1.02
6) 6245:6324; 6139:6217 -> 0.93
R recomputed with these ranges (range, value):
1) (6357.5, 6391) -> 12.2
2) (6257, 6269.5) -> 11.5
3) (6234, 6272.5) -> 12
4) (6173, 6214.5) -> 13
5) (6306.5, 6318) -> 12.1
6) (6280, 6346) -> 12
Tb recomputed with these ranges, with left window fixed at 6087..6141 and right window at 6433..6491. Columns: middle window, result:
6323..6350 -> 1.0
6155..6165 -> -0.3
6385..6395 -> -0.4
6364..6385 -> 0.5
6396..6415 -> 1.0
